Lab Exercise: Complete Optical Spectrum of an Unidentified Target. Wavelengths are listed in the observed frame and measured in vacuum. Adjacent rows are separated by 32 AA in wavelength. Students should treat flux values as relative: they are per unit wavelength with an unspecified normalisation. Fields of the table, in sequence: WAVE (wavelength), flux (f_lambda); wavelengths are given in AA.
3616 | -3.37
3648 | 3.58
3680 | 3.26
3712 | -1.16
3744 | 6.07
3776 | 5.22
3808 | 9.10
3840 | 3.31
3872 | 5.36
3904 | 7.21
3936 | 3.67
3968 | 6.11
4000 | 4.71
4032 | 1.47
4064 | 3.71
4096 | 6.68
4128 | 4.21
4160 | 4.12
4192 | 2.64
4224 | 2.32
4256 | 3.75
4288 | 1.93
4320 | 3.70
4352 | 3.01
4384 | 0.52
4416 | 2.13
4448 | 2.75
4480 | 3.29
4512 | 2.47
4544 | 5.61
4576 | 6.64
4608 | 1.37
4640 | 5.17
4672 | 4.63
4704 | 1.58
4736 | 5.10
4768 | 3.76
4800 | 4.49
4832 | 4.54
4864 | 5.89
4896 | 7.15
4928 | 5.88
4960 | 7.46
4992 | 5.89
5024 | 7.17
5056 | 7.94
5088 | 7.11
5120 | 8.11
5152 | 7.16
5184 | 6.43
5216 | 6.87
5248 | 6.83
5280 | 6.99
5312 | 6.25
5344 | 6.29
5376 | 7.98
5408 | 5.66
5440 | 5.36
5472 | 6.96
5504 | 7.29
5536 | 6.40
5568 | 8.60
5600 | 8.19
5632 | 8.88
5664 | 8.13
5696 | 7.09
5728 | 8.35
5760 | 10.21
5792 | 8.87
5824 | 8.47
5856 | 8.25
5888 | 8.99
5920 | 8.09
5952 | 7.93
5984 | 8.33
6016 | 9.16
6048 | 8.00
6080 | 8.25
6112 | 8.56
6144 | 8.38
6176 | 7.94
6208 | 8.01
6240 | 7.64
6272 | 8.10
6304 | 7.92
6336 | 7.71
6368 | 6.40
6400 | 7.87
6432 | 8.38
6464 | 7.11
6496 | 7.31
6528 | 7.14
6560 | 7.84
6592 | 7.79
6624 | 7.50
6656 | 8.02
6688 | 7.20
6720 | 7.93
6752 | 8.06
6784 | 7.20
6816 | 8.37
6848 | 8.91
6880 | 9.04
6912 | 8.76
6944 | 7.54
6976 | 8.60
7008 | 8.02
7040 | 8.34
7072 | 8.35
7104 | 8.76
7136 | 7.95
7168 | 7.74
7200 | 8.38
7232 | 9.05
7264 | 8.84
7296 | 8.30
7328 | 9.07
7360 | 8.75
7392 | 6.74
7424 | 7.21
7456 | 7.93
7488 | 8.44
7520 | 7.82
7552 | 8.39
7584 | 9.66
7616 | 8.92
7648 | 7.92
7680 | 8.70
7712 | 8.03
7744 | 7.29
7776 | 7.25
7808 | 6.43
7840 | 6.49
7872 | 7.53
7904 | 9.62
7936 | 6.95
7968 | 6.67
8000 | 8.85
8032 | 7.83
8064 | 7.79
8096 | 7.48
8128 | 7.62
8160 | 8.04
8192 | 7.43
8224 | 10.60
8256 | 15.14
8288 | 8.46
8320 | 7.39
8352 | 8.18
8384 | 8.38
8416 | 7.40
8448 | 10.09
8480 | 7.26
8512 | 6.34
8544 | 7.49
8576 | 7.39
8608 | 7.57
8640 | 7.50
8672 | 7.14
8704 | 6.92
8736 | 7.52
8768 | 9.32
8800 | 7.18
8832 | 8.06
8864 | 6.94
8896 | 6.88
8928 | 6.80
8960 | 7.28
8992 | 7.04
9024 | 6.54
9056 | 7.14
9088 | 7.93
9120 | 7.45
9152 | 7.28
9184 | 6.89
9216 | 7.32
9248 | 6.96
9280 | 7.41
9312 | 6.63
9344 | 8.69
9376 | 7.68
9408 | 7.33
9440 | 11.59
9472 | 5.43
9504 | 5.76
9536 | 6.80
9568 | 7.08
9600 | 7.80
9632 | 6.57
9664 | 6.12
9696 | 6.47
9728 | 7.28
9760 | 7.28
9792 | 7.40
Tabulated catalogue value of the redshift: 0.26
